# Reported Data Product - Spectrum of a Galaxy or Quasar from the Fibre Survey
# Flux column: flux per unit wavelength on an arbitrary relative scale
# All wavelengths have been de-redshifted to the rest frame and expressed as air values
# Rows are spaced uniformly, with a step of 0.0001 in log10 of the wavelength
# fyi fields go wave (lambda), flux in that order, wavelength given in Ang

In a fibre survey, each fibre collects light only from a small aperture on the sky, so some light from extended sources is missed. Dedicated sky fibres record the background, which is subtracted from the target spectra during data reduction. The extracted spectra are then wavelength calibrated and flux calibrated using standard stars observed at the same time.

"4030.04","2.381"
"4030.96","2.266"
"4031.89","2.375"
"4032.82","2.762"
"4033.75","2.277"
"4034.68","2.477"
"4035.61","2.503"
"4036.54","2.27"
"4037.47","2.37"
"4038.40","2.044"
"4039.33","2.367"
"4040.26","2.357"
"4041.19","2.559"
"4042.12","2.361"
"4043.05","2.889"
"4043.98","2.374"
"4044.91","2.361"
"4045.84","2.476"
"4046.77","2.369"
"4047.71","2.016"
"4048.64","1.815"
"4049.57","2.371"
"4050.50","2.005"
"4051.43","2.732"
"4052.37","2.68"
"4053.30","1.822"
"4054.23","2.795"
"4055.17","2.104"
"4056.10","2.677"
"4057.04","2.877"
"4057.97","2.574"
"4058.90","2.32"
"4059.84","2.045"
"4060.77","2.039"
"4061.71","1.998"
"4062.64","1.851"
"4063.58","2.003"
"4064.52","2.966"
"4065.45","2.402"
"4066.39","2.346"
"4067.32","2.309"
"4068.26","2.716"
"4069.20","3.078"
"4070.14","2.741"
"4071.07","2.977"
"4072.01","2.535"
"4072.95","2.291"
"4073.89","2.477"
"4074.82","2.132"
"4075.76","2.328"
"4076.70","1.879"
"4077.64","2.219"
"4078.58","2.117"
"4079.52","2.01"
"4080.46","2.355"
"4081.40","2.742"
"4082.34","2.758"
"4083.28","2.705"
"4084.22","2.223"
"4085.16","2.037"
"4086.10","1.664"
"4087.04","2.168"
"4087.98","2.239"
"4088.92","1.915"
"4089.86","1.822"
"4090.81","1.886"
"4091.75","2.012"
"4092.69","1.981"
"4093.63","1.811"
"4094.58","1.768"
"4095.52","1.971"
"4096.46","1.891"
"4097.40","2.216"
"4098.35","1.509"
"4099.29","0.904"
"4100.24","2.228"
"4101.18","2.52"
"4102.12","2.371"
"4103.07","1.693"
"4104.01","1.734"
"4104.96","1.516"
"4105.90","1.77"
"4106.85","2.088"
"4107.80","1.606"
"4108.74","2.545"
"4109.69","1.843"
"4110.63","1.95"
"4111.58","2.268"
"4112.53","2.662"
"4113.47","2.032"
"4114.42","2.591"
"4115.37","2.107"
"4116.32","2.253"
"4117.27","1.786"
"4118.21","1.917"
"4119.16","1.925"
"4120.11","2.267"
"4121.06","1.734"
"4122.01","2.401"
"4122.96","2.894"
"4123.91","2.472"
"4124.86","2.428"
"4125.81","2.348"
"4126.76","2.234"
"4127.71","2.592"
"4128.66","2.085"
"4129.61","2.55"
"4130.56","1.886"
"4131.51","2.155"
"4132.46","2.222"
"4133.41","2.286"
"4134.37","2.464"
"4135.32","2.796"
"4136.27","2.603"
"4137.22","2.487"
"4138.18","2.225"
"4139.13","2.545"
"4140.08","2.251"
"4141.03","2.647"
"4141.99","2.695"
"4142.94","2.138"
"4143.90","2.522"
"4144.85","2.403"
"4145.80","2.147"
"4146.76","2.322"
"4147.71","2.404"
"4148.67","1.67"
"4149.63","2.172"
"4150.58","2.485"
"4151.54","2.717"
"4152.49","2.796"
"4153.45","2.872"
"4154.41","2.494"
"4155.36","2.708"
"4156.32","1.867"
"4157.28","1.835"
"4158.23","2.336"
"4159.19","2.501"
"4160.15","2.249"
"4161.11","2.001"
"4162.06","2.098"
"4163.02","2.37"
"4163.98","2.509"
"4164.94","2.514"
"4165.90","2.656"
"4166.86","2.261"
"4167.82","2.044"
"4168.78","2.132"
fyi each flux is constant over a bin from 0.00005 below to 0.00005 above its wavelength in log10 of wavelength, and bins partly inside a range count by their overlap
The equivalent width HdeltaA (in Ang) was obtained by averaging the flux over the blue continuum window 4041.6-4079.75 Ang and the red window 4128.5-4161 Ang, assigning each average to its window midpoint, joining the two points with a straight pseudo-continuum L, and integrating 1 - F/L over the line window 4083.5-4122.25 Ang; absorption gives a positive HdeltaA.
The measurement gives 6.1 Ang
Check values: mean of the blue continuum 2.37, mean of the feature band 2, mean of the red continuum 2.37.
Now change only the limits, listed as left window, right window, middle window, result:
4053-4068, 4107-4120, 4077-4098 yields 1.1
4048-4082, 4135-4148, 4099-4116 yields 2.6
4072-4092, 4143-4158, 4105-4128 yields 1.0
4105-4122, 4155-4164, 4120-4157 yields -3.9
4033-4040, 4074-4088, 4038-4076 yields -1.6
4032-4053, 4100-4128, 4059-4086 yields -0.9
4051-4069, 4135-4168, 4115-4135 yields 1.2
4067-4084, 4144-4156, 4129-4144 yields 0.2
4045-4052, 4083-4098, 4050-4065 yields -0.9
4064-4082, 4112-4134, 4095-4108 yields 2.6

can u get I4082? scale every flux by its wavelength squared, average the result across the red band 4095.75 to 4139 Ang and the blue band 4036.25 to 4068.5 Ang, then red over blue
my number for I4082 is 0.95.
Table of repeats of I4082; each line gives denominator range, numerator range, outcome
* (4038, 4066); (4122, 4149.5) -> 1.05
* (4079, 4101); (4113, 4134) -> 1.11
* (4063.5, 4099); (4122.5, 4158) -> 1.10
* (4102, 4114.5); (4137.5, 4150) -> 1.17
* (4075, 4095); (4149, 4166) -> 1.16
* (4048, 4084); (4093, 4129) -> 0.89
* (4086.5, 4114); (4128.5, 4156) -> 1.25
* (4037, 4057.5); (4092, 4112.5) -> 0.83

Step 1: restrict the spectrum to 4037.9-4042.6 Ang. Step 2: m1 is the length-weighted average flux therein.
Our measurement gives 2.34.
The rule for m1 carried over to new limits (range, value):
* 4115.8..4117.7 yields 2.02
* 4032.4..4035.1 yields 2.5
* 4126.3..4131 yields 2.27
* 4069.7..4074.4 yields 2.6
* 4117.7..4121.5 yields 1.96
